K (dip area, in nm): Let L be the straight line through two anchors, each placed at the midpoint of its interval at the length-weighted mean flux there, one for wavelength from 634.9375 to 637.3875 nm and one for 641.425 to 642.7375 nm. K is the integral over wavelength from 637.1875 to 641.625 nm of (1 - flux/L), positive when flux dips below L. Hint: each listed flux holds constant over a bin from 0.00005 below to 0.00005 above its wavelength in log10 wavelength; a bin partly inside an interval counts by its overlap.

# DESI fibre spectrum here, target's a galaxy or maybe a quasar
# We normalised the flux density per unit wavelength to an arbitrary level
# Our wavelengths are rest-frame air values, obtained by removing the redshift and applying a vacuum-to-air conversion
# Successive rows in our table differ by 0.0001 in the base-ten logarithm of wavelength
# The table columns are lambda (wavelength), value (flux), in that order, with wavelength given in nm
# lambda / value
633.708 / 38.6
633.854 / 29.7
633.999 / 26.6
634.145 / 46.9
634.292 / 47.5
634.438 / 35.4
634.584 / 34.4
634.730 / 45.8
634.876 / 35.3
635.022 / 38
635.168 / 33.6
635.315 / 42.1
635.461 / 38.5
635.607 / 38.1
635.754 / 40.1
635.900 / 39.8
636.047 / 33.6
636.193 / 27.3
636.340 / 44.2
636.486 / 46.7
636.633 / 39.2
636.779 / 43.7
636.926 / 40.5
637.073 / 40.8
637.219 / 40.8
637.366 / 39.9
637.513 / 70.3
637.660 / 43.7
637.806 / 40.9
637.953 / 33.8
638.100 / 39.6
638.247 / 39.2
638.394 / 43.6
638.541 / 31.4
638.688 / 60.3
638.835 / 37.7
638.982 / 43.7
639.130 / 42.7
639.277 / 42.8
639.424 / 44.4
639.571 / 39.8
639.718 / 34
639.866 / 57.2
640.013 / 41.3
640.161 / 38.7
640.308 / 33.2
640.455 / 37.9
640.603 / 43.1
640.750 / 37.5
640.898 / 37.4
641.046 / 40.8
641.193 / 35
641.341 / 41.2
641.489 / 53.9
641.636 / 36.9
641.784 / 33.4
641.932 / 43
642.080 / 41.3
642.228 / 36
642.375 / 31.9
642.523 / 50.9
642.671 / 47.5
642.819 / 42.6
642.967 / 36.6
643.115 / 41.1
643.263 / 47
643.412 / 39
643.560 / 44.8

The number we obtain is -0.18 nm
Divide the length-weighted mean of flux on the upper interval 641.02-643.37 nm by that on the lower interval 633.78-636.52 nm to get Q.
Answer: 1.08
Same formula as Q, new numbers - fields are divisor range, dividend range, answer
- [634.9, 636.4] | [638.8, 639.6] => 1.13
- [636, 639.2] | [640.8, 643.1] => 0.96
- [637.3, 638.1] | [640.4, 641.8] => 0.88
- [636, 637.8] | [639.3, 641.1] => 0.95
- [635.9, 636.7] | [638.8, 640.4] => 1.08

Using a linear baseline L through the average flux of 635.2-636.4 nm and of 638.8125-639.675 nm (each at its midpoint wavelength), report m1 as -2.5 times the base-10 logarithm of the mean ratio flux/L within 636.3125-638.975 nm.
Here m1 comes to -0.09 mag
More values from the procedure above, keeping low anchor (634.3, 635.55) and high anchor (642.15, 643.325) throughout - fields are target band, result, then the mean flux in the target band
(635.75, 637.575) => -0.08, 42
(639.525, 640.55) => 0.00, 40.4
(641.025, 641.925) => 0.02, 40.4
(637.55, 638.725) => -0.06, 41.9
